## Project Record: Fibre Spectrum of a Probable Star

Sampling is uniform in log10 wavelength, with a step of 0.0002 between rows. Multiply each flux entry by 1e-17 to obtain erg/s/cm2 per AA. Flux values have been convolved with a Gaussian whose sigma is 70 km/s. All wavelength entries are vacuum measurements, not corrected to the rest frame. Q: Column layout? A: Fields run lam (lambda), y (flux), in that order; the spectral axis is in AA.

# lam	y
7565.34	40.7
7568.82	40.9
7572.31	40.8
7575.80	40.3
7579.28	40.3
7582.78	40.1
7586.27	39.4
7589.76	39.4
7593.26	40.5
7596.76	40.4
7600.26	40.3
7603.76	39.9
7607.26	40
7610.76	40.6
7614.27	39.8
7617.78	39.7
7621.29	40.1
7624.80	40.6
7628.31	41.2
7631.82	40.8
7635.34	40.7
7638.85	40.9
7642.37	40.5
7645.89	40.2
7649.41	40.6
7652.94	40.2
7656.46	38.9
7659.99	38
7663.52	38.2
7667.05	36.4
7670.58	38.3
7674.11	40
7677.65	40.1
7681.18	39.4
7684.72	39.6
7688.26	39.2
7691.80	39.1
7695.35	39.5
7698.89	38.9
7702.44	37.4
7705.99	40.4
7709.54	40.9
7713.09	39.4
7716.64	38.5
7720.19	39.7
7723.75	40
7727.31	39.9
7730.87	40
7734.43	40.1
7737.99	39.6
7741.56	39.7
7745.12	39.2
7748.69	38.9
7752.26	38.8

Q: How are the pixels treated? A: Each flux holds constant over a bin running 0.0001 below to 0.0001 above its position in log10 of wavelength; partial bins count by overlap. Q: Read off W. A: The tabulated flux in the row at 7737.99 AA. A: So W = 39.6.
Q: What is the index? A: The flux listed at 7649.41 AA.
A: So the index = 40.6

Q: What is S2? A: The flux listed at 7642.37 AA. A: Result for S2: 40.5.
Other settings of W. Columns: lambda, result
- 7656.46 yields 38.9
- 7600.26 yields 40.3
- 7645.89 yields 40.2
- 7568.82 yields 40.9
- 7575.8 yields 40.3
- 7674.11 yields 40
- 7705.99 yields 40.4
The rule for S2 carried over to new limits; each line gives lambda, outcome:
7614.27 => 39.8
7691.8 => 39.1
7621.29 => 40.1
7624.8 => 40.6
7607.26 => 40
